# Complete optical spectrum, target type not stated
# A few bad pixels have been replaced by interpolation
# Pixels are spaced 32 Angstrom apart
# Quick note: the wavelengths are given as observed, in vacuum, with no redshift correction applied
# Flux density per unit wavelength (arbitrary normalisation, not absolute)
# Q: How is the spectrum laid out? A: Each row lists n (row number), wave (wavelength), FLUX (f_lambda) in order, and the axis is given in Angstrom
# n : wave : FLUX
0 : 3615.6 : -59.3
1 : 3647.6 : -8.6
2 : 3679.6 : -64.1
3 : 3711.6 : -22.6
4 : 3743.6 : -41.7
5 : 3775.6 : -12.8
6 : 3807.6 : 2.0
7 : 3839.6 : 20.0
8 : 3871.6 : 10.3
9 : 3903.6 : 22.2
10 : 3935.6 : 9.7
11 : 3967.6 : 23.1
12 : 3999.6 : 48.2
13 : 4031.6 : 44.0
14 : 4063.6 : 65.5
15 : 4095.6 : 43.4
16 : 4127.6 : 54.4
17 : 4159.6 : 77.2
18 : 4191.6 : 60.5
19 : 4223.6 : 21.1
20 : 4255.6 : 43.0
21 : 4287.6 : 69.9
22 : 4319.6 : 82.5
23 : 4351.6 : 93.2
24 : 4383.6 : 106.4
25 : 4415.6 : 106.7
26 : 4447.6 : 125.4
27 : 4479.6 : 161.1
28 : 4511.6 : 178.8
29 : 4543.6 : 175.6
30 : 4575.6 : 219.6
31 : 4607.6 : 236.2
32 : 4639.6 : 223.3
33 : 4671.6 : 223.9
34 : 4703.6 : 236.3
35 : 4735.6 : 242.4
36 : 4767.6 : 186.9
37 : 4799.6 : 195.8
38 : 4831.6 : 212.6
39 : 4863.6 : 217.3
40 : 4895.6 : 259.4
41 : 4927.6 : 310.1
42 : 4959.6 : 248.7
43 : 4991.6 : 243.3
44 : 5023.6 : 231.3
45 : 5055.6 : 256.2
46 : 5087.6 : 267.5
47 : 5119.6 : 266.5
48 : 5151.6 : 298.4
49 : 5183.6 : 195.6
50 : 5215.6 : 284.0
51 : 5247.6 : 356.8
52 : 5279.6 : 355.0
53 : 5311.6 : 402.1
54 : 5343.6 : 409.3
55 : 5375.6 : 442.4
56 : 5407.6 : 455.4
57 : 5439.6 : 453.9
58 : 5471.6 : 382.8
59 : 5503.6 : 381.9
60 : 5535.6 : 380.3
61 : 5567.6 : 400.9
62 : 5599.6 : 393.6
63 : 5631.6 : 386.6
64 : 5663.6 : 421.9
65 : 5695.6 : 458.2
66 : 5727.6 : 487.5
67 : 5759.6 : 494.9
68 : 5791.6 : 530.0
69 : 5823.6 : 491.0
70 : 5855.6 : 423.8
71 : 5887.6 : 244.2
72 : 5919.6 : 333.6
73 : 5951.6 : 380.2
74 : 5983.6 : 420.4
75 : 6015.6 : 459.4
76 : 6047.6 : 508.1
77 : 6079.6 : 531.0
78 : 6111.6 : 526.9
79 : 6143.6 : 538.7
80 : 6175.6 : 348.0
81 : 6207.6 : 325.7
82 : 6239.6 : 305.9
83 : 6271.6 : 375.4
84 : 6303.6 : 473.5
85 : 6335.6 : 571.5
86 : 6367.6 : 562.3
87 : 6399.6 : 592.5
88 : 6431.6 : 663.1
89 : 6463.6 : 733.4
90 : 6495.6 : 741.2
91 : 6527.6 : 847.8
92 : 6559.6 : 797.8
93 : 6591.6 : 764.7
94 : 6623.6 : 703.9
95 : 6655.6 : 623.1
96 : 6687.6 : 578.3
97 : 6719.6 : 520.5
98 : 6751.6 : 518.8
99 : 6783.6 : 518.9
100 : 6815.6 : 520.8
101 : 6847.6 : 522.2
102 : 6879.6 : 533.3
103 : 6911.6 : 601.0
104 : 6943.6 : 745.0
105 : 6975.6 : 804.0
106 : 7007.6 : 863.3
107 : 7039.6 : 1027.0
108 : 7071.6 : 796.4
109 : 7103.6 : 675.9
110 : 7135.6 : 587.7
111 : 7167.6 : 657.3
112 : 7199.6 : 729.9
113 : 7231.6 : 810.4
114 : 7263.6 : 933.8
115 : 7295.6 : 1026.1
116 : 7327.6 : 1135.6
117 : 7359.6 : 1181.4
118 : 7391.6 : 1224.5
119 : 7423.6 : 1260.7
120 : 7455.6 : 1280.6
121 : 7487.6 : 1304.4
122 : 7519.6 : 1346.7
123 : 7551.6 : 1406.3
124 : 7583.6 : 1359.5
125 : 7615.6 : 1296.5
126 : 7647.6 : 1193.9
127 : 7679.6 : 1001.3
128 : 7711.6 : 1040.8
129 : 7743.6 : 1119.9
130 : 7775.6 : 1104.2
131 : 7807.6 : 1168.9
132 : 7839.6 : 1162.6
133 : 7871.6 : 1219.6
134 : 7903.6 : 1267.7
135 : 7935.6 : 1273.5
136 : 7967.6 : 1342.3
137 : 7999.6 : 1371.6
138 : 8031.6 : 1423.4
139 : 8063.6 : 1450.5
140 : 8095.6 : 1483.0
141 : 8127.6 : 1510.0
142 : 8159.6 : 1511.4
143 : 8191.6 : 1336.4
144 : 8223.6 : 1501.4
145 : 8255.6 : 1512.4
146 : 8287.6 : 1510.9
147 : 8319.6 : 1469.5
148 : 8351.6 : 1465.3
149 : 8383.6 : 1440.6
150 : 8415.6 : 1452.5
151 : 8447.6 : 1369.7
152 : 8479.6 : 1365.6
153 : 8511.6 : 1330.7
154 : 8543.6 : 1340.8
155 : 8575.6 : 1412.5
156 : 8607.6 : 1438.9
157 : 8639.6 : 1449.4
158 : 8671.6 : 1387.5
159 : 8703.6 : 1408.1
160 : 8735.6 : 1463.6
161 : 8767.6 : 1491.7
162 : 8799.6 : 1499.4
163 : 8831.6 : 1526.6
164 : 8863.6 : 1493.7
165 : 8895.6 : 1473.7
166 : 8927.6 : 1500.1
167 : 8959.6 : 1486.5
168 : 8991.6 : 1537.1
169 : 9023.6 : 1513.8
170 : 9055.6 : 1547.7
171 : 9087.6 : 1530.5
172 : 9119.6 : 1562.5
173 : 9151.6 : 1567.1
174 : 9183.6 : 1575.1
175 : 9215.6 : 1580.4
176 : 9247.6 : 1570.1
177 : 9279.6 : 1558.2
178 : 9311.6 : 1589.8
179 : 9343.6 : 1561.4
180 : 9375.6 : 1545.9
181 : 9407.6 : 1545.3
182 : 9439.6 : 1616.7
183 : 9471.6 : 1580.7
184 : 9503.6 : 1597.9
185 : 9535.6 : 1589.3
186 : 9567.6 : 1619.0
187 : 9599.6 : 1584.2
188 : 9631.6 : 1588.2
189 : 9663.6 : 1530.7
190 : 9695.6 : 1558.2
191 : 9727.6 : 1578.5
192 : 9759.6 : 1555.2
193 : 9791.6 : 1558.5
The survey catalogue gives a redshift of 0.000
